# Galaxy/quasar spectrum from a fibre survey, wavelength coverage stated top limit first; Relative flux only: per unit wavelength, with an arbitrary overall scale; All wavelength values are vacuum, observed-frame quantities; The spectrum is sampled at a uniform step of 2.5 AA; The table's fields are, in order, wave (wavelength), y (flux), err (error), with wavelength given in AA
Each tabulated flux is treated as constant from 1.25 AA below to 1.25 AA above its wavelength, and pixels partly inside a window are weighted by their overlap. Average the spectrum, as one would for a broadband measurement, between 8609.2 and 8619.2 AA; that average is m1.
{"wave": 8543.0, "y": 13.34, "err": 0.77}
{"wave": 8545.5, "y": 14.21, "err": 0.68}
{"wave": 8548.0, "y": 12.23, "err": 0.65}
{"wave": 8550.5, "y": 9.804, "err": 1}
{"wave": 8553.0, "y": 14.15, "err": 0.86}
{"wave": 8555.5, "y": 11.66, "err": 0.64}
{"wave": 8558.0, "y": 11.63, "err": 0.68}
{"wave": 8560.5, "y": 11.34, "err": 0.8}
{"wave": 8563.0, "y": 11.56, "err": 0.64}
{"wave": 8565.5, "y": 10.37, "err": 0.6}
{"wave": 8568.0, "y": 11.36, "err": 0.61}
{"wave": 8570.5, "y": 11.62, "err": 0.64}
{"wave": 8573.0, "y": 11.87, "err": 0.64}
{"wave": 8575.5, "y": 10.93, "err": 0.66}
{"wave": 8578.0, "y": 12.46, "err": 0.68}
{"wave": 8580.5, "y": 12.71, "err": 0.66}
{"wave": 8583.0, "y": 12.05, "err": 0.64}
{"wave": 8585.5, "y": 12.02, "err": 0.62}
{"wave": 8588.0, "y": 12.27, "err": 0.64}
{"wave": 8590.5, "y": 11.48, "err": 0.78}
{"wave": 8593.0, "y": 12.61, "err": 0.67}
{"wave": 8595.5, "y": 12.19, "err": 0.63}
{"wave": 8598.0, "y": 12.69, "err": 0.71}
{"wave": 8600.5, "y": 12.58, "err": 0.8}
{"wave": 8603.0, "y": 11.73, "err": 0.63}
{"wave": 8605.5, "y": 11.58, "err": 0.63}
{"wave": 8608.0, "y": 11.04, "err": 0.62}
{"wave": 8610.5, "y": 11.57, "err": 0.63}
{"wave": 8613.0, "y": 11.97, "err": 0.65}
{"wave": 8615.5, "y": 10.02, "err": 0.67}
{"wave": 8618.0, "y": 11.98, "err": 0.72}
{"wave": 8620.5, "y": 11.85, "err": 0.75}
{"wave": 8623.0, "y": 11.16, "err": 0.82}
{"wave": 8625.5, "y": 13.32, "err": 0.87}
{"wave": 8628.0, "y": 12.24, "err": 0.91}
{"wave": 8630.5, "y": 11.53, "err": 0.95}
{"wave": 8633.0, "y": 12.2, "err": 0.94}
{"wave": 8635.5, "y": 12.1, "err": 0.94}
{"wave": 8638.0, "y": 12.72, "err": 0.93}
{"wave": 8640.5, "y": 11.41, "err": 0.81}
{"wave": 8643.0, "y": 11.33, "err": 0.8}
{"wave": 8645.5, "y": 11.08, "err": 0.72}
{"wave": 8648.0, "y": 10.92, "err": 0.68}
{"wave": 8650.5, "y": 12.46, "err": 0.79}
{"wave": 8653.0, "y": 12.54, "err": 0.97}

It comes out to 11.4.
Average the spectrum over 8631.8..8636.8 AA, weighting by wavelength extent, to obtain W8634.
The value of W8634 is 12.2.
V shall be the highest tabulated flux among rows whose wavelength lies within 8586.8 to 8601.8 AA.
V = 12.69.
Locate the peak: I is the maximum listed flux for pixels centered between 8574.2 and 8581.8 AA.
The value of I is 12.71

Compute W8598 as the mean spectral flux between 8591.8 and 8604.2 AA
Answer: 12.4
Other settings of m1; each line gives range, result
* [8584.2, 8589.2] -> 12.1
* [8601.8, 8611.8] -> 11.5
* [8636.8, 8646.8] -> 11.6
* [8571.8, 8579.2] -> 11.7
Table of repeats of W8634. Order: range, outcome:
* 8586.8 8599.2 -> 12.2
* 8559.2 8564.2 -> 11.5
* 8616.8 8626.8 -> 12.1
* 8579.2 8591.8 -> 12.1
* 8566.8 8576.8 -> 11.5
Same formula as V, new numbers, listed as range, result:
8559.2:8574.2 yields 11.87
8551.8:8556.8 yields 14.15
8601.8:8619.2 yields 11.98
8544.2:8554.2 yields 14.21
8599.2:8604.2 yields 12.58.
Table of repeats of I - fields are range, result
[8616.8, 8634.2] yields 13.32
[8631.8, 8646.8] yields 12.72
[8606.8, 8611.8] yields 11.57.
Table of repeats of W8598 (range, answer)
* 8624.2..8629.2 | 12.8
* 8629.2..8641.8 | 12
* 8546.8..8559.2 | 11.9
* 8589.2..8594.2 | 12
